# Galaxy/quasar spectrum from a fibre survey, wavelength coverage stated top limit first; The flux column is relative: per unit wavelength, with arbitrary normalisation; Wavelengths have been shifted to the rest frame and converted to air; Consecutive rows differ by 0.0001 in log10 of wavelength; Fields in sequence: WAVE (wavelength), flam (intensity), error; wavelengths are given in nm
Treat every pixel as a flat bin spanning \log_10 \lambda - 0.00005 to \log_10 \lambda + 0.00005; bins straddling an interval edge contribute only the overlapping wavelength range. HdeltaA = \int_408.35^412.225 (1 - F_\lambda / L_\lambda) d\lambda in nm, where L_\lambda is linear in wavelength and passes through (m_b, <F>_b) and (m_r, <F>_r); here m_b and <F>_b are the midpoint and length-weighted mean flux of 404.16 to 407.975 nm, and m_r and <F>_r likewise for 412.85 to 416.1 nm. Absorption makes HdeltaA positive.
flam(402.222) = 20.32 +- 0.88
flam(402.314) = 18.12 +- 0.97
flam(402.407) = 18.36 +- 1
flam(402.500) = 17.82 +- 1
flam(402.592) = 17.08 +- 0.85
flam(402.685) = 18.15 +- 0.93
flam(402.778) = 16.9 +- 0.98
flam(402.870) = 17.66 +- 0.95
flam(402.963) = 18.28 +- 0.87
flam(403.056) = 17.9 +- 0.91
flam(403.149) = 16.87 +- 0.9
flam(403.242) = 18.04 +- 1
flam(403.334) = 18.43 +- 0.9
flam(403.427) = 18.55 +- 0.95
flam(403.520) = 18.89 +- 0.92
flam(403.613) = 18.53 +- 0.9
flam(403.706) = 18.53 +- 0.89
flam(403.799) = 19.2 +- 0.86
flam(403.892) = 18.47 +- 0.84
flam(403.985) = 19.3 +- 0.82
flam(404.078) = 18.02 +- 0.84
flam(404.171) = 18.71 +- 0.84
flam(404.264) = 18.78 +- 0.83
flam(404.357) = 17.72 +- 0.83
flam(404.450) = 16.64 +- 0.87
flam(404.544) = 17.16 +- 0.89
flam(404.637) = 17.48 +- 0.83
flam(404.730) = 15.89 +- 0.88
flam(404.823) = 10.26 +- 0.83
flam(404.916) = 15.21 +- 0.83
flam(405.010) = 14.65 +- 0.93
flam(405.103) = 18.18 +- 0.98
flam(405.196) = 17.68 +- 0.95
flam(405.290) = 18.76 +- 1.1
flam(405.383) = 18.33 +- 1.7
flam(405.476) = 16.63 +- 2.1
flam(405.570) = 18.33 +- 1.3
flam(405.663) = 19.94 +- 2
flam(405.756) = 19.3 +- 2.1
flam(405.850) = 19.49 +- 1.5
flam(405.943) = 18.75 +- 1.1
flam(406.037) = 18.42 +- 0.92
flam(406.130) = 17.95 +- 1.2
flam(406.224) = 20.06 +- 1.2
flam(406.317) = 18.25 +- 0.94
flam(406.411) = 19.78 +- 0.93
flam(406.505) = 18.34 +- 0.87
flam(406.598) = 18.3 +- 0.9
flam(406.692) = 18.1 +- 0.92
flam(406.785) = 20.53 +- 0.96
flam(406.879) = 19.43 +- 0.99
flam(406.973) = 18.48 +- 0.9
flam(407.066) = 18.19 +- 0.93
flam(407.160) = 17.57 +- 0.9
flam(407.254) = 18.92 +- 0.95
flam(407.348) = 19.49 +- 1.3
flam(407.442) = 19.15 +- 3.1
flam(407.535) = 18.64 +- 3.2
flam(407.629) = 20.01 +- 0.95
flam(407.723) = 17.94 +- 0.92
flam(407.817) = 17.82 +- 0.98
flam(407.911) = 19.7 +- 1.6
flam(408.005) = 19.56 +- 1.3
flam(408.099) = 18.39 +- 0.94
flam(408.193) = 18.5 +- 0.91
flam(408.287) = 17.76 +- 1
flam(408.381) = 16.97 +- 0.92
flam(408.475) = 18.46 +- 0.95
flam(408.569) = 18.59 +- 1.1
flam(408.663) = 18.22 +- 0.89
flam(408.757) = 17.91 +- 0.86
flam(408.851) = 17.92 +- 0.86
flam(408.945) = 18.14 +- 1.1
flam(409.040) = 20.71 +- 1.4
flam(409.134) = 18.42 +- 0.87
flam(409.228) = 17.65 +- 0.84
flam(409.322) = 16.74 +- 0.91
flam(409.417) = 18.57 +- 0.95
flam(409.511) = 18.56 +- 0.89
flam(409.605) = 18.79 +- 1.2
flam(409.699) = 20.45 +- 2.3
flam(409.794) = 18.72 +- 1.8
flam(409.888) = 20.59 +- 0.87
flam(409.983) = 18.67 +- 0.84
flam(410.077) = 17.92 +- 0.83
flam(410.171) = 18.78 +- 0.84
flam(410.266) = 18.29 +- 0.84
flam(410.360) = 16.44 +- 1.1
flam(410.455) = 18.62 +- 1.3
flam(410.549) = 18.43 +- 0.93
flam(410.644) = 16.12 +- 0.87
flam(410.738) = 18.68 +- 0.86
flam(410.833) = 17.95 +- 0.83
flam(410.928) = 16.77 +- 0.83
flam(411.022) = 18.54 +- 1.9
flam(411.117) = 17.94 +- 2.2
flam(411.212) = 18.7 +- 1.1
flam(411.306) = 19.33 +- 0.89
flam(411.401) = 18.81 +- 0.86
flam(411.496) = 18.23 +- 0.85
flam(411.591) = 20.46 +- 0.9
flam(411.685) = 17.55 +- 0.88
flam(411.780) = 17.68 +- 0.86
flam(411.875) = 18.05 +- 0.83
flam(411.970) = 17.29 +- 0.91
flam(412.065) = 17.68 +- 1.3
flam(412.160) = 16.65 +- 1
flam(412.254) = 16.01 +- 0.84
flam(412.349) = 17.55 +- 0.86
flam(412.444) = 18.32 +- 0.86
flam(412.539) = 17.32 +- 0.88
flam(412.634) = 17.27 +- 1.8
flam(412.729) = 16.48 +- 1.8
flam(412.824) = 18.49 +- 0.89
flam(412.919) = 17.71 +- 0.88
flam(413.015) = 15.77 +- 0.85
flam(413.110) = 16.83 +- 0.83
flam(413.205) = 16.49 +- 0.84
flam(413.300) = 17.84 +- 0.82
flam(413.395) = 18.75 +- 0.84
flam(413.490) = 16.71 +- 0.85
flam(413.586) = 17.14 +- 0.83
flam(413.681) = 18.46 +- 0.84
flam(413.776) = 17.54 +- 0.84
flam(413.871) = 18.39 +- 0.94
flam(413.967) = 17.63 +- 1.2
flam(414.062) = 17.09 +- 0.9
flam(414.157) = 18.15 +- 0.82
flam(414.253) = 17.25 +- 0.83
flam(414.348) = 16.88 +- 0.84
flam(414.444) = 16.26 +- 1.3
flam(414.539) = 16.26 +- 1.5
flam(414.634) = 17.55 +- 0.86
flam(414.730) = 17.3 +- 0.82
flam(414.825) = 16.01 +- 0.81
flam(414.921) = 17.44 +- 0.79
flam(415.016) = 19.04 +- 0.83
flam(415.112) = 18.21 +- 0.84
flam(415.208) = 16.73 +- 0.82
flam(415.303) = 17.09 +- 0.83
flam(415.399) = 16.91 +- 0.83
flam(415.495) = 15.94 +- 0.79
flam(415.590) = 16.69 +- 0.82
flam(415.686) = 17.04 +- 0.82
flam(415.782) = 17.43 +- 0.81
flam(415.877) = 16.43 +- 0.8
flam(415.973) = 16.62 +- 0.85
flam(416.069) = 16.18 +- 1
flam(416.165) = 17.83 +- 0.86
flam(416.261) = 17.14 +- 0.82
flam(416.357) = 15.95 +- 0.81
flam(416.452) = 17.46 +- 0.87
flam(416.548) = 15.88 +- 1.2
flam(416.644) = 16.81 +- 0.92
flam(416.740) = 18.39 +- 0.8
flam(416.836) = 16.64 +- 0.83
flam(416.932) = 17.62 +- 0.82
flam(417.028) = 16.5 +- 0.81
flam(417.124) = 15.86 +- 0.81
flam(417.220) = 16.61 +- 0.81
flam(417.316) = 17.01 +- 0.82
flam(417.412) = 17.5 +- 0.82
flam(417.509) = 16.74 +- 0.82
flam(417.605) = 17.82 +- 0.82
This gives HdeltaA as -0.13 nm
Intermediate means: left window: 18.1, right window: 17.2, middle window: 18.3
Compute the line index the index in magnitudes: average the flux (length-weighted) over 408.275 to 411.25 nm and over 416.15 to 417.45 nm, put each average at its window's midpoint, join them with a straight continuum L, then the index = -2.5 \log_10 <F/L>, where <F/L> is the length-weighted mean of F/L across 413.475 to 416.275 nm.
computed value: 0.01 mag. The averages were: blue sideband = 18.3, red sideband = 16.9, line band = 17.2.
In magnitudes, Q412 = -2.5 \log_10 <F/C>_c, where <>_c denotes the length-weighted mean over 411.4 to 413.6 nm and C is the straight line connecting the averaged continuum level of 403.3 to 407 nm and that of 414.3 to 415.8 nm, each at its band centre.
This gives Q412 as -0.013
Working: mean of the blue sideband 18.1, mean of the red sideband 17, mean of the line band 17.5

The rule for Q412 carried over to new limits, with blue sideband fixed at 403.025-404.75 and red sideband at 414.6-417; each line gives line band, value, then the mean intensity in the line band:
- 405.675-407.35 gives -0.06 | 18.9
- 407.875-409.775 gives -0.05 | 18.5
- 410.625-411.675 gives -0.06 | 18.4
